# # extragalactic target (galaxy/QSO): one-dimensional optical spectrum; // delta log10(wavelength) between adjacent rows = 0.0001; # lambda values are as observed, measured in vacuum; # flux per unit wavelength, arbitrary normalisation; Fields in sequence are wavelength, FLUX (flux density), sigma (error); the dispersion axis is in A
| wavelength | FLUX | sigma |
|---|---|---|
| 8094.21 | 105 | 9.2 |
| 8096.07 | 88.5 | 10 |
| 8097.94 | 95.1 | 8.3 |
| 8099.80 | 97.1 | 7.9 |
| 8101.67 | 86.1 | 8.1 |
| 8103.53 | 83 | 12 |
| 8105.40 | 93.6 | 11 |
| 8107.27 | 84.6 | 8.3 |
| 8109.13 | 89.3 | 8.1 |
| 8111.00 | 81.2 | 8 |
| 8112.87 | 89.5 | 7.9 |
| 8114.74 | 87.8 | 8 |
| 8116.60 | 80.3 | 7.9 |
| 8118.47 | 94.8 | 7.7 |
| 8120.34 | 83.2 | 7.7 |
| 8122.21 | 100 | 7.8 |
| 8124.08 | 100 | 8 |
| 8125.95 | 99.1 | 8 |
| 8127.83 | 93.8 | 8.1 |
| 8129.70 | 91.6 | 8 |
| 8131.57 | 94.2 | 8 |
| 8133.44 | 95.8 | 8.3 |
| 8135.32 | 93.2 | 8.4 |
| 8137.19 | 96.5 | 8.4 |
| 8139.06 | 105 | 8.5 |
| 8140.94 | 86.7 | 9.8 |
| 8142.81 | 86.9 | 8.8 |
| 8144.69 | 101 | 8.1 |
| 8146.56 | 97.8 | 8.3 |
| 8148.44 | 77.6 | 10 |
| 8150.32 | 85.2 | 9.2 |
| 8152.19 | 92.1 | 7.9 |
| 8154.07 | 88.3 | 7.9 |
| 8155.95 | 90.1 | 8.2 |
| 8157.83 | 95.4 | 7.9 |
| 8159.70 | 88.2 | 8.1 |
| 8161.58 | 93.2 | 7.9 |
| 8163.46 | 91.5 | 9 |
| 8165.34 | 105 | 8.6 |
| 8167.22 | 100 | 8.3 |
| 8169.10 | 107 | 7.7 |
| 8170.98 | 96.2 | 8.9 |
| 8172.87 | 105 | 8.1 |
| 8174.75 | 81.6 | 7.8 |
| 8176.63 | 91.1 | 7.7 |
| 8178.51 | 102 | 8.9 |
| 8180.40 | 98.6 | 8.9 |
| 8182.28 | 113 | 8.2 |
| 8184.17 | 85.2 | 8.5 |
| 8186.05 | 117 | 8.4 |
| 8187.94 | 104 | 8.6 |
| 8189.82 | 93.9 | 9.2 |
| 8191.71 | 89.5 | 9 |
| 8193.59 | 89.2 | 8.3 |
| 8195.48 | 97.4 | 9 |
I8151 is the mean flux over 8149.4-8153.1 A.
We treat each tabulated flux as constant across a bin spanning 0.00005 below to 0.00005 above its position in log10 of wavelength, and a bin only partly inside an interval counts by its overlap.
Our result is 88.8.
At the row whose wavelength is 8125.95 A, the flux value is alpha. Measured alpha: 99.1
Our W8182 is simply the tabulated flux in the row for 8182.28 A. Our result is 113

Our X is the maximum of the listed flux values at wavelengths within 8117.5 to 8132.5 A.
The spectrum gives 100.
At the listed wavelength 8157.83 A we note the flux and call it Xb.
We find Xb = 95.4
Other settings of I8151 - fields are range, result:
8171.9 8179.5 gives 94.9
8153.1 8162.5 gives 91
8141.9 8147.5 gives 95.3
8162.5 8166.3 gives 98.2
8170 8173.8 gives 100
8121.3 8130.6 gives 96.9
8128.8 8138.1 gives 94.3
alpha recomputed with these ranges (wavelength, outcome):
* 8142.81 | 86.9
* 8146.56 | 97.8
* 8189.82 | 93.9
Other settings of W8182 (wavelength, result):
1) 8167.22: 100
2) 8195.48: 97.4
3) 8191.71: 89.5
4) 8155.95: 90.1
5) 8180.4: 98.6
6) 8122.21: 100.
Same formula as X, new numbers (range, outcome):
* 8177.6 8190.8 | 117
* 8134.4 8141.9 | 105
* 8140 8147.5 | 101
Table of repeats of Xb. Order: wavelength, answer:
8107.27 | 84.6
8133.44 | 95.8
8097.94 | 95.1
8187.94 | 104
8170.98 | 96.2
